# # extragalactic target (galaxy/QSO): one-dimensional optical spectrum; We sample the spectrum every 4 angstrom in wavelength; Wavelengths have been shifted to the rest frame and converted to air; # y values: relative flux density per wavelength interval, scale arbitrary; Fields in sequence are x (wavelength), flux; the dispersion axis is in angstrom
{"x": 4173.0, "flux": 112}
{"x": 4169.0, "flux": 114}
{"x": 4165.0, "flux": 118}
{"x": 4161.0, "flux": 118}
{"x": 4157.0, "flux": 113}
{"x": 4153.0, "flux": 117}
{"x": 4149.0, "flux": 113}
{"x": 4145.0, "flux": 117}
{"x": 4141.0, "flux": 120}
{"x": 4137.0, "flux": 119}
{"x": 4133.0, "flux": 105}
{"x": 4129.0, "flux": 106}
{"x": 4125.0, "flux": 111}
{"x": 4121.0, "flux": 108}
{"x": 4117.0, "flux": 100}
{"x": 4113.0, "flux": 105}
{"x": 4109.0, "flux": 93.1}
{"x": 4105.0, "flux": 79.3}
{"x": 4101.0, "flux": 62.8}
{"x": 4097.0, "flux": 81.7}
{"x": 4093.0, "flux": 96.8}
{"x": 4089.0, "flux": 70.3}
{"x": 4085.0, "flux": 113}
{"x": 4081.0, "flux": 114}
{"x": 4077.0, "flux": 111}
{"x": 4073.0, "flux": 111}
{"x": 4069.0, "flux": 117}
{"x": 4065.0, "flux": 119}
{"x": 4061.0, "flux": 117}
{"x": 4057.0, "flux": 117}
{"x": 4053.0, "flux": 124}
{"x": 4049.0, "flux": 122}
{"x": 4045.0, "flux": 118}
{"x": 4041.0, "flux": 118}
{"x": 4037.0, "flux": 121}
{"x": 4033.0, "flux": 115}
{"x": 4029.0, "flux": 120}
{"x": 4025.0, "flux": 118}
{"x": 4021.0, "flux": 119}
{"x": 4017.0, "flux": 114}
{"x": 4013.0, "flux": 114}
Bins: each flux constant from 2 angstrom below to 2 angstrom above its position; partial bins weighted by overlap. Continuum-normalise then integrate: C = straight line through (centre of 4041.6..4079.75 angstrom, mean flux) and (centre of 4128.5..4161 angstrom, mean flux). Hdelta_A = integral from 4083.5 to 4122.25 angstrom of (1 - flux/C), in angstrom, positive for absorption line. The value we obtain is 8.5 angstrom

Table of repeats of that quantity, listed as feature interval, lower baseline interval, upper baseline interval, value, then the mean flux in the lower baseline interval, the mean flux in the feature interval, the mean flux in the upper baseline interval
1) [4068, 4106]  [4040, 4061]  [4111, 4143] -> 6.4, 120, 95.6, 109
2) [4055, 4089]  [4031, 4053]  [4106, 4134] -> 0.3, 119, 112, 103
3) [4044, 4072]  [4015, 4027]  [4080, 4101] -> -4.3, 117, 119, 91.2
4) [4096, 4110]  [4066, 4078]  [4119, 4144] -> 4.3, 114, 78.1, 112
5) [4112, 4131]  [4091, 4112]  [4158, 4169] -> -2.4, 83.8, 106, 117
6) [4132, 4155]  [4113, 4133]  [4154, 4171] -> -0.9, 106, 116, 116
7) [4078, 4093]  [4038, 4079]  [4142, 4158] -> 2.2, 117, 99.6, 115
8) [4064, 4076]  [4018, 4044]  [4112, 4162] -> 0.1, 118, 115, 112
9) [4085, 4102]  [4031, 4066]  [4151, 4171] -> 5.0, 119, 82.9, 116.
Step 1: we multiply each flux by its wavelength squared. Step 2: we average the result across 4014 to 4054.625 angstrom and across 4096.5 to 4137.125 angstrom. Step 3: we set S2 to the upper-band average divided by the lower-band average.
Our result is 0.9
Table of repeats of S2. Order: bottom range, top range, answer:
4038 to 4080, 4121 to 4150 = 1.00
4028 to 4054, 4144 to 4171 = 1.02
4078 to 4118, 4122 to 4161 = 1.26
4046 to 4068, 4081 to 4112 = 0.75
